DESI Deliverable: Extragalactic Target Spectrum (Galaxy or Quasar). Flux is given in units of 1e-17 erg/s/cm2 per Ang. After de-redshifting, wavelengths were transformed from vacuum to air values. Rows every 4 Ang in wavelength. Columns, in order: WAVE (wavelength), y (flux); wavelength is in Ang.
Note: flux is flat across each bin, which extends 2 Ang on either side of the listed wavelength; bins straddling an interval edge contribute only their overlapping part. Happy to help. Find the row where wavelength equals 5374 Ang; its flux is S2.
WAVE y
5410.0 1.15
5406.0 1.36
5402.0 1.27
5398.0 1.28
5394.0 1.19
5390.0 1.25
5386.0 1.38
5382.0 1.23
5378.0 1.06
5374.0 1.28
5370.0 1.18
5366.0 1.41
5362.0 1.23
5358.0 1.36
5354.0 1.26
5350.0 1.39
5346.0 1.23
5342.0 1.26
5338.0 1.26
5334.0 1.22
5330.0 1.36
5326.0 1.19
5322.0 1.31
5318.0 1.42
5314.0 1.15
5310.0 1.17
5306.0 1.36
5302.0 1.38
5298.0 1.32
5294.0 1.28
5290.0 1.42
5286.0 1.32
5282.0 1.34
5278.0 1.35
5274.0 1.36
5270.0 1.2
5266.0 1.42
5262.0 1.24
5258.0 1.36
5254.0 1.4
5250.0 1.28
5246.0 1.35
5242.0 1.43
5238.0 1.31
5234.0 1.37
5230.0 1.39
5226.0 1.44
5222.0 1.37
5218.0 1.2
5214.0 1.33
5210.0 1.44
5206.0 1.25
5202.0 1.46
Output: 1.28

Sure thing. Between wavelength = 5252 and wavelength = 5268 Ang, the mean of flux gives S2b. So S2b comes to 1.35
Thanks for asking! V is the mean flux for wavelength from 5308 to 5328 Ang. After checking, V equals 1.25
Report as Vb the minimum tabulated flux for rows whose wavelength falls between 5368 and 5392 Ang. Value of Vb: 1.06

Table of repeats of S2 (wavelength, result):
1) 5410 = 1.15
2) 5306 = 1.36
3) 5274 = 1.36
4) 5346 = 1.23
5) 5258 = 1.36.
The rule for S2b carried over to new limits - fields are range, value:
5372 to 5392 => 1.24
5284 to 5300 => 1.34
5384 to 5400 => 1.27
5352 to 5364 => 1.28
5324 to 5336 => 1.26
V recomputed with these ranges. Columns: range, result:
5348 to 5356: 1.32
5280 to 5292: 1.36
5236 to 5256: 1.35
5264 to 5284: 1.33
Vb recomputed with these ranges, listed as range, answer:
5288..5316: 1.15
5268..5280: 1.2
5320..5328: 1.19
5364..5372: 1.18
